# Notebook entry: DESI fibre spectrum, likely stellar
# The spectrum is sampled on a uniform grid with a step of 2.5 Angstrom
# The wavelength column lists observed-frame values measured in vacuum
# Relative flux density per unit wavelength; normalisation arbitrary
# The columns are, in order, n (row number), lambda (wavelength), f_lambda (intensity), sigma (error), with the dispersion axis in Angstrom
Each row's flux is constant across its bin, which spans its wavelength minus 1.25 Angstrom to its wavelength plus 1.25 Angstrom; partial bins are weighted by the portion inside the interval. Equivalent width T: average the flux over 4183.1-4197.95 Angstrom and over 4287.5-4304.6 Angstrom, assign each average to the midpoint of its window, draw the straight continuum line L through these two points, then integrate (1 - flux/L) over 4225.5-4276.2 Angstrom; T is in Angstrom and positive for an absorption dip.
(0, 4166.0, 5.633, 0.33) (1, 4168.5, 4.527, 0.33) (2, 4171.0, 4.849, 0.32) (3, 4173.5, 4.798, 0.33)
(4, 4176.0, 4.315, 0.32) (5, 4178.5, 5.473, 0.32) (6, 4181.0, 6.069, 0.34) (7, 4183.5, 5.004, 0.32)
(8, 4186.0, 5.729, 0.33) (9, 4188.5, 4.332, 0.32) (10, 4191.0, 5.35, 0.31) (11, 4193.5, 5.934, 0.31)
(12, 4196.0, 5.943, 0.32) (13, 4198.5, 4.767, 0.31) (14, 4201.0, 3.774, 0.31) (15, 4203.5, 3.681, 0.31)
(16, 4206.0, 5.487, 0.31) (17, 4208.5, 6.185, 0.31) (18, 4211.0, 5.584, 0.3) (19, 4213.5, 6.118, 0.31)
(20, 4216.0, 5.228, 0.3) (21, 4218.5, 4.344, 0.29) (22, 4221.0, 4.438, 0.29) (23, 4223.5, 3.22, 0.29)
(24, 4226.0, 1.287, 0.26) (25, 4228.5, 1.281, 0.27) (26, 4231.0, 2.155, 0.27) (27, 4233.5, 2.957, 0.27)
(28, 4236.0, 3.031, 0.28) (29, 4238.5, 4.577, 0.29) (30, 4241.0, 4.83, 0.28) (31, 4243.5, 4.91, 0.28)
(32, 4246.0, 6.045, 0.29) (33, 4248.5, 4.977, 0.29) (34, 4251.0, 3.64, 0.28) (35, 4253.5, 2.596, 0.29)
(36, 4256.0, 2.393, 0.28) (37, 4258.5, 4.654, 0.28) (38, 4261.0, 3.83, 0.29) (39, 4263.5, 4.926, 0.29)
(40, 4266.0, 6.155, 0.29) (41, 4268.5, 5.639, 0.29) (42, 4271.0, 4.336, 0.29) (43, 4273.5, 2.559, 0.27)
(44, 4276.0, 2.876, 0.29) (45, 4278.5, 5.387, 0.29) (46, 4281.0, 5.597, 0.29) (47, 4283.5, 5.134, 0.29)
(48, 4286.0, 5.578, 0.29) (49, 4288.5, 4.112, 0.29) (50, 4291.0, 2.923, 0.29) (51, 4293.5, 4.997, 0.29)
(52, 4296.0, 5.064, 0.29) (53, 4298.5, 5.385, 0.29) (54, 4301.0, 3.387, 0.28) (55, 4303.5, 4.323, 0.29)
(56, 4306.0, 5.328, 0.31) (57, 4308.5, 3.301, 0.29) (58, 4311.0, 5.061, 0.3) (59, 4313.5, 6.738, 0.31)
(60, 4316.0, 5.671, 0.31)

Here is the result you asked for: 9.57 Angstrom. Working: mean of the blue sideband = 5.37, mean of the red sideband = 4.32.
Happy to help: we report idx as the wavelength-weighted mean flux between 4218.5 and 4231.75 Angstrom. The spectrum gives 2.66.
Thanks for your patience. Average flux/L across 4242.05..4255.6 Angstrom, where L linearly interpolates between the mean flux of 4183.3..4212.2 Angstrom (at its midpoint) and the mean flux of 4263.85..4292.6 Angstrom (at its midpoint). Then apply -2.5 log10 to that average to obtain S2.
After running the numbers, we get 0.117 mag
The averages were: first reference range 5.15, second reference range 4.59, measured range 4.31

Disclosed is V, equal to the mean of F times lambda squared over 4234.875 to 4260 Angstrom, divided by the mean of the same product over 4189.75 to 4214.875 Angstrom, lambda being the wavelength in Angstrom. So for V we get 0.8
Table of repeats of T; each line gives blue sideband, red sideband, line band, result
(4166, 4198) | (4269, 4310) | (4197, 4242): 8.0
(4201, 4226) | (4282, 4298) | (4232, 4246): 1.4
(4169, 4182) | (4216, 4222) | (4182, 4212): -2.2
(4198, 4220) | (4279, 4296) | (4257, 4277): 2.0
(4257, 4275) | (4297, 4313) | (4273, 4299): 0.1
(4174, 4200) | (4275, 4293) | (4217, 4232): 6.5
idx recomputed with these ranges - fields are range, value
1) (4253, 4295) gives 4.37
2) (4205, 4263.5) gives 4.09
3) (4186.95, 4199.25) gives 5.3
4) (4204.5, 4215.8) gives 5.74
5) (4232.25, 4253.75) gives 4.25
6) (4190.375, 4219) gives 5.22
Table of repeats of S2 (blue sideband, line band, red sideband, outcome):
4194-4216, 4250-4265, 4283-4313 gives 0.29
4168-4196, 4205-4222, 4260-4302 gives -0.07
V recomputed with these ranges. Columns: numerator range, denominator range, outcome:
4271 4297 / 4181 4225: 0.91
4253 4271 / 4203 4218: 0.83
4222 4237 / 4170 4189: 0.47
